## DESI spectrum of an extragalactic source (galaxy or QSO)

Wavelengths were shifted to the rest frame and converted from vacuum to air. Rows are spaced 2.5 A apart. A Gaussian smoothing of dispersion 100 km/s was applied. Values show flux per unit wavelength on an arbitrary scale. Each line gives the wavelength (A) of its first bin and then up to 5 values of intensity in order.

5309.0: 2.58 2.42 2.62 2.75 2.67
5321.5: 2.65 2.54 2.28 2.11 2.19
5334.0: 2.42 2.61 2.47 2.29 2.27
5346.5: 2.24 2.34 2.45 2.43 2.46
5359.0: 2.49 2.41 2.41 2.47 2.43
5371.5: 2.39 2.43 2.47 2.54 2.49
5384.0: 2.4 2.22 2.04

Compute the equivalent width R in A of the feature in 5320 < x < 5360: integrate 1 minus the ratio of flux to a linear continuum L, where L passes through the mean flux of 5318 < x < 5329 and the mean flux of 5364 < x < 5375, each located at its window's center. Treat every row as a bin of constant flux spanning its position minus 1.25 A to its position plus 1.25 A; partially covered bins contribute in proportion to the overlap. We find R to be 1.2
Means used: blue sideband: 2.48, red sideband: 2.43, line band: 2.39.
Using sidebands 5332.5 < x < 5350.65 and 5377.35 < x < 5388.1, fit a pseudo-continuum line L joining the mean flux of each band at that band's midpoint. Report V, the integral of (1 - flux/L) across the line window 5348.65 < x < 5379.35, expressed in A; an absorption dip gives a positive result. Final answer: -0.6 A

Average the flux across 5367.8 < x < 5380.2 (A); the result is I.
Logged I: 2.45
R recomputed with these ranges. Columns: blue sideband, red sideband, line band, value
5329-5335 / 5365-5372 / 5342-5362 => -0.2 A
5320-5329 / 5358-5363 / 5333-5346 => 0.2 A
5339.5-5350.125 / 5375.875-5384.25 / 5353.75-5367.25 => -0.4 A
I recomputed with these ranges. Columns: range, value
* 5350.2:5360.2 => 2.46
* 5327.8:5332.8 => 2.15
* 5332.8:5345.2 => 2.41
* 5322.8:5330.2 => 2.31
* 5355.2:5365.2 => 2.44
